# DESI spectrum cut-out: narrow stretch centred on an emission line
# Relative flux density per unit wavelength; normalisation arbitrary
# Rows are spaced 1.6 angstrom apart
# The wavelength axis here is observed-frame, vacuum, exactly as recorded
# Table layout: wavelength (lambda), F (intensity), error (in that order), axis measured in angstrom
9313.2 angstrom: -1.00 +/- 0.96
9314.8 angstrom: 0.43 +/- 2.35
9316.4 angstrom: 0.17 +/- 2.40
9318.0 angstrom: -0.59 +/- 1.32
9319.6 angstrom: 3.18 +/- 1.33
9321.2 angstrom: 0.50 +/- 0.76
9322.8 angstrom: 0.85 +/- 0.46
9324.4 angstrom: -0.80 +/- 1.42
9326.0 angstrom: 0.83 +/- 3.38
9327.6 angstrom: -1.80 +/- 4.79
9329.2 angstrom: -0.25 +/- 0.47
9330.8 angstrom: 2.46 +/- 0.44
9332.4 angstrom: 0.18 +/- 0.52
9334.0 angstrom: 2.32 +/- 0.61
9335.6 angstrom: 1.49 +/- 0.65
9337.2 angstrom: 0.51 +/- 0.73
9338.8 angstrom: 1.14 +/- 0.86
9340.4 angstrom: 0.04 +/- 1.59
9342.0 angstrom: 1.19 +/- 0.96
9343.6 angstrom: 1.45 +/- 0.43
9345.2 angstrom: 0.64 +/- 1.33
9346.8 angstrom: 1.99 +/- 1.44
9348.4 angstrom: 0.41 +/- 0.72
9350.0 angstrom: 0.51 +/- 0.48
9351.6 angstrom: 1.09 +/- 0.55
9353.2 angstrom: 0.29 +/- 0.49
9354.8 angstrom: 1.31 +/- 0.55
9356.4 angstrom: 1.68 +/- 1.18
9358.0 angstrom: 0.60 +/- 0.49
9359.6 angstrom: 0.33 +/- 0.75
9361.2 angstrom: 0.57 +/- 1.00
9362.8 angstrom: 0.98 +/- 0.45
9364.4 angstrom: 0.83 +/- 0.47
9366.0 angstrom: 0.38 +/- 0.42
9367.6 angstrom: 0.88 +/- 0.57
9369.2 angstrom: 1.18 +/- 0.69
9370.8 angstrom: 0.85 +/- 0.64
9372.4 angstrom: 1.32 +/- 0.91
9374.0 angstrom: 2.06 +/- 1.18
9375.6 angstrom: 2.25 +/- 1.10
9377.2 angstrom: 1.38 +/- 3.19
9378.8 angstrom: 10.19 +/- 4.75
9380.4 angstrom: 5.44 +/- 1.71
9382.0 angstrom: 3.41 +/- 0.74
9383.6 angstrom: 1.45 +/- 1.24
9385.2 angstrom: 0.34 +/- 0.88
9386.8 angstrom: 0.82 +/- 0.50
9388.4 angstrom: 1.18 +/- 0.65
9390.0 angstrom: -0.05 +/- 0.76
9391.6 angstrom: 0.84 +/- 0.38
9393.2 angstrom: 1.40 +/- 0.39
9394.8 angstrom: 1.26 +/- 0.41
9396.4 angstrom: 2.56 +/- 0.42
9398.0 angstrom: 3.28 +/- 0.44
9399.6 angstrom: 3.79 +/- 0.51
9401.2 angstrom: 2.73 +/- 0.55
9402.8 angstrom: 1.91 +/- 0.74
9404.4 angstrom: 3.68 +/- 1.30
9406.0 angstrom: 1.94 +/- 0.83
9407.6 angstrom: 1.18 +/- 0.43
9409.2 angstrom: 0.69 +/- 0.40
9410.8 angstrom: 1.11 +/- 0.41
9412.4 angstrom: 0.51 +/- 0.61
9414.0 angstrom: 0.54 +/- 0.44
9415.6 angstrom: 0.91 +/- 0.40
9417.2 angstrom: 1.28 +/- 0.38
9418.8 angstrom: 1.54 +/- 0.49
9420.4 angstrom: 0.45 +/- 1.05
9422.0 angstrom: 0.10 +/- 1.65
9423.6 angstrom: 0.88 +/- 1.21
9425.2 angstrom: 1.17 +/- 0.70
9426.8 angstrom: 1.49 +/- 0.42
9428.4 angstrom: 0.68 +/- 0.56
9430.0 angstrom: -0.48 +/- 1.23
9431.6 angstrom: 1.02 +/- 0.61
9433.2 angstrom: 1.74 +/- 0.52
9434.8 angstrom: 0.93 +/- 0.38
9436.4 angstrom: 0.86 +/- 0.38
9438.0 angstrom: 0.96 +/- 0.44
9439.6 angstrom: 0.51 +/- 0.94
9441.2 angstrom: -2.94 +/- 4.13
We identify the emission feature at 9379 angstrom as [S II]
